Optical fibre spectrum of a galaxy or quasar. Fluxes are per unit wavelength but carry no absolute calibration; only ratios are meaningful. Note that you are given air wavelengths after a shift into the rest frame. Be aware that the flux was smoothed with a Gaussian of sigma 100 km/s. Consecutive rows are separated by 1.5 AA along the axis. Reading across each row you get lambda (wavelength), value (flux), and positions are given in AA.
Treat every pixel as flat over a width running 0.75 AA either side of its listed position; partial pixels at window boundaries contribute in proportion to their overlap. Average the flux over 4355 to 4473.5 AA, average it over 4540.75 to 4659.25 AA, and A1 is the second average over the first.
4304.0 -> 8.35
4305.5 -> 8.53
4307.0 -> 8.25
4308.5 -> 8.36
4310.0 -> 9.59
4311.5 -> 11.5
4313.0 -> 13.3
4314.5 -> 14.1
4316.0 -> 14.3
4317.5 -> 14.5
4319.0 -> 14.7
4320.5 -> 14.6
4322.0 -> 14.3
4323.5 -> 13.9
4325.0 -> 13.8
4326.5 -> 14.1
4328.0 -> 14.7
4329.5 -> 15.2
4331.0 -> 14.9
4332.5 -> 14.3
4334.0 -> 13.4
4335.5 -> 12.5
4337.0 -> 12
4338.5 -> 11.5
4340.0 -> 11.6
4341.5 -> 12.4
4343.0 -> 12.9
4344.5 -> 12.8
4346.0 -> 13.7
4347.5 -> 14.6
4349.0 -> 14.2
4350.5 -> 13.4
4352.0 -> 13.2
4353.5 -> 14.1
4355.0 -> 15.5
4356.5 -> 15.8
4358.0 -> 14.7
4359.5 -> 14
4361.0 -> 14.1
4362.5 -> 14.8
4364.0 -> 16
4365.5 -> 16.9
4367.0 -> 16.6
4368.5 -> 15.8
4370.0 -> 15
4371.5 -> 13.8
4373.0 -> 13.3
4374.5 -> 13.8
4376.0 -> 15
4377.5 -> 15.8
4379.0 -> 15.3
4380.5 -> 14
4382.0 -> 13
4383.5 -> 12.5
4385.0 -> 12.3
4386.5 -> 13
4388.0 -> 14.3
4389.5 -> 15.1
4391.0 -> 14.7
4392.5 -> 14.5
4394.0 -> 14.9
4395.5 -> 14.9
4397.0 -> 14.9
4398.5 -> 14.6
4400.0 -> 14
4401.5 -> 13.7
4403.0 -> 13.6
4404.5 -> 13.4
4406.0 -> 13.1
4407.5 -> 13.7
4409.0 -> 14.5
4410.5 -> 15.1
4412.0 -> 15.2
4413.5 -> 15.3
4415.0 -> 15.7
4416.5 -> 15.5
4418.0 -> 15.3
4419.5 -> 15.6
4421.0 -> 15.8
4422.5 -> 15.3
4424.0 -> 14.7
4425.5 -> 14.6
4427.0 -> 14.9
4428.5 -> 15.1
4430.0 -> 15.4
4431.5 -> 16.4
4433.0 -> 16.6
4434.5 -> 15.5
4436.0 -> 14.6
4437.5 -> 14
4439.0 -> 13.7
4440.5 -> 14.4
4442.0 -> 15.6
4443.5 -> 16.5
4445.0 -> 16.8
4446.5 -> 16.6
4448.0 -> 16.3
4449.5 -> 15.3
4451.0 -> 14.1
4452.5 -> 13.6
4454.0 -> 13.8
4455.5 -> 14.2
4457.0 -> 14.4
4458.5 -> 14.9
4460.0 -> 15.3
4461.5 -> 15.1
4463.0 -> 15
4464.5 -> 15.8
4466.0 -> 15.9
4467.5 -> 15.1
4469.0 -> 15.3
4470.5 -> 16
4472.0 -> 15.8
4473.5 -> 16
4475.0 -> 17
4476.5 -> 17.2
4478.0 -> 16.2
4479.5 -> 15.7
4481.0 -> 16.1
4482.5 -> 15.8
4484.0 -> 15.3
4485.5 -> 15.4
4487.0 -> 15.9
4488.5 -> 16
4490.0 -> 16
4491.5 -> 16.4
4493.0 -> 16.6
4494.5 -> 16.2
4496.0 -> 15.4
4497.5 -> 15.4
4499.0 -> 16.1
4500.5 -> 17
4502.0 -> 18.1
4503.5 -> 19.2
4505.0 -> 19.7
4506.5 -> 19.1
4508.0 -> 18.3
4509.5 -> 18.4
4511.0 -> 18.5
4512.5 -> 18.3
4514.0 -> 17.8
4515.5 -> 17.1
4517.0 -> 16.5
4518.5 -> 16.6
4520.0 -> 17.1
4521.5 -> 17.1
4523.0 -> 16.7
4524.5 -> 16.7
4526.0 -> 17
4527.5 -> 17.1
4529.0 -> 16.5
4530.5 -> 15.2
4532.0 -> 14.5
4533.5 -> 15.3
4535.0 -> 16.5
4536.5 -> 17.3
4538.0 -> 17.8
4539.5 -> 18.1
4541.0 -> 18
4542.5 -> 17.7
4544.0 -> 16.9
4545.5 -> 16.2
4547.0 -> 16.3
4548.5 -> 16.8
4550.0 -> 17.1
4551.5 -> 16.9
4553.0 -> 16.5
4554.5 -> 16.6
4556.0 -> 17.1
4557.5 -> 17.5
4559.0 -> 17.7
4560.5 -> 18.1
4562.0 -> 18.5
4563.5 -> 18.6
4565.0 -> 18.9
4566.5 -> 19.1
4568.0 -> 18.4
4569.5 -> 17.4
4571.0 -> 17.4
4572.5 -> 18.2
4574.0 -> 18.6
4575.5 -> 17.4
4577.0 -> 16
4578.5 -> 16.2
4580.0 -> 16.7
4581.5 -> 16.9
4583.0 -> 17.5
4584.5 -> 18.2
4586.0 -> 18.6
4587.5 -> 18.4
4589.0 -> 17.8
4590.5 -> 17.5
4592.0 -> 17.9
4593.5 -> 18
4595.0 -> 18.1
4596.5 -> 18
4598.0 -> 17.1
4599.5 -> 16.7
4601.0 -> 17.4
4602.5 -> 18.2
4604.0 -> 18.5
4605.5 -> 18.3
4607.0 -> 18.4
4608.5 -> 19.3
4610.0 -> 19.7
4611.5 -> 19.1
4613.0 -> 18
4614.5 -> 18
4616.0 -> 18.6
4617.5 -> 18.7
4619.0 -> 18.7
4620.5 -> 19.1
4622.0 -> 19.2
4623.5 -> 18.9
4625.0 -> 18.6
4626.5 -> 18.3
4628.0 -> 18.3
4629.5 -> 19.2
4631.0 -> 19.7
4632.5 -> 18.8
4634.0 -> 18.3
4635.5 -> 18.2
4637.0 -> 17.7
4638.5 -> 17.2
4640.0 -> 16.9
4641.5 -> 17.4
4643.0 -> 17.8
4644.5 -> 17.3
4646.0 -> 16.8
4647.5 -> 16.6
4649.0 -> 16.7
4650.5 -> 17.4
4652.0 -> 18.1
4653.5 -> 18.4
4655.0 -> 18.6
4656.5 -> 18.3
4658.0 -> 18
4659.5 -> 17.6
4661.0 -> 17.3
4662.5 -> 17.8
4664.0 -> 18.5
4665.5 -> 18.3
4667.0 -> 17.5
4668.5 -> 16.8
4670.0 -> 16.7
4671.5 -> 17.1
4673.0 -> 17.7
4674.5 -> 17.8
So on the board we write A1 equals 1.20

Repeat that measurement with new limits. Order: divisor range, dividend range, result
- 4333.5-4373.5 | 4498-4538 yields 1.23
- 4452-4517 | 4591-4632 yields 1.13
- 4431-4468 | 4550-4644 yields 1.19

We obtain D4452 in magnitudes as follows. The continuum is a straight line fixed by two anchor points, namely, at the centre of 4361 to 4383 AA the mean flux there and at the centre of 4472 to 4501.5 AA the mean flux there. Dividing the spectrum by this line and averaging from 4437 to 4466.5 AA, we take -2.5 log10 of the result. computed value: 0.05 mag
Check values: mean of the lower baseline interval 14.9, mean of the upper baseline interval 16.1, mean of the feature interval 15.1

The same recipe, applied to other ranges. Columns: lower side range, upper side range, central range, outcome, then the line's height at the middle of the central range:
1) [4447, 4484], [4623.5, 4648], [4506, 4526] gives -0.086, 16.2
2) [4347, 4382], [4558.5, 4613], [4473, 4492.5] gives 0.025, 16.5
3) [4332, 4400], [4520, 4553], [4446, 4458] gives 0.050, 15.4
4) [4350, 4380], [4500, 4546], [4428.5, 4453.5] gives 0.050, 16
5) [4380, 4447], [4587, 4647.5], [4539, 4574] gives -0.027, 17.2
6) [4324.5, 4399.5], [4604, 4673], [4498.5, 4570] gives -0.049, 16.6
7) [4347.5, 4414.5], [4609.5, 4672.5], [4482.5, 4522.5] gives -0.059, 16.1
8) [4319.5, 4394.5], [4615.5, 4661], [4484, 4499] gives 0.009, 16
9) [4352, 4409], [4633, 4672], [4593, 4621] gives -0.076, 17.1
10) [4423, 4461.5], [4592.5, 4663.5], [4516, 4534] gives 0.003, 16.4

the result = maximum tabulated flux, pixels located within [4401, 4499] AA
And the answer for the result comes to 17.2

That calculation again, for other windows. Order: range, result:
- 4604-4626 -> 19.7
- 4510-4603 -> 19.1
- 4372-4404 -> 15.8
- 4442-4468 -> 16.8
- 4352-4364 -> 16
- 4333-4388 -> 16.9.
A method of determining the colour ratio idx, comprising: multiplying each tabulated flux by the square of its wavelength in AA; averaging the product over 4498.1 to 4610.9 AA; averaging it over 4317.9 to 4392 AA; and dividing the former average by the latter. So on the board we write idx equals 1.36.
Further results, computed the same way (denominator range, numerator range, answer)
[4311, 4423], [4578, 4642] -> 1.42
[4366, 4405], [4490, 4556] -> 1.26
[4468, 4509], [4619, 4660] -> 1.16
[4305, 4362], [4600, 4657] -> 1.57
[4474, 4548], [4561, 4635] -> 1.12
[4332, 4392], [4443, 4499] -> 1.17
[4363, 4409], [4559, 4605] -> 1.35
